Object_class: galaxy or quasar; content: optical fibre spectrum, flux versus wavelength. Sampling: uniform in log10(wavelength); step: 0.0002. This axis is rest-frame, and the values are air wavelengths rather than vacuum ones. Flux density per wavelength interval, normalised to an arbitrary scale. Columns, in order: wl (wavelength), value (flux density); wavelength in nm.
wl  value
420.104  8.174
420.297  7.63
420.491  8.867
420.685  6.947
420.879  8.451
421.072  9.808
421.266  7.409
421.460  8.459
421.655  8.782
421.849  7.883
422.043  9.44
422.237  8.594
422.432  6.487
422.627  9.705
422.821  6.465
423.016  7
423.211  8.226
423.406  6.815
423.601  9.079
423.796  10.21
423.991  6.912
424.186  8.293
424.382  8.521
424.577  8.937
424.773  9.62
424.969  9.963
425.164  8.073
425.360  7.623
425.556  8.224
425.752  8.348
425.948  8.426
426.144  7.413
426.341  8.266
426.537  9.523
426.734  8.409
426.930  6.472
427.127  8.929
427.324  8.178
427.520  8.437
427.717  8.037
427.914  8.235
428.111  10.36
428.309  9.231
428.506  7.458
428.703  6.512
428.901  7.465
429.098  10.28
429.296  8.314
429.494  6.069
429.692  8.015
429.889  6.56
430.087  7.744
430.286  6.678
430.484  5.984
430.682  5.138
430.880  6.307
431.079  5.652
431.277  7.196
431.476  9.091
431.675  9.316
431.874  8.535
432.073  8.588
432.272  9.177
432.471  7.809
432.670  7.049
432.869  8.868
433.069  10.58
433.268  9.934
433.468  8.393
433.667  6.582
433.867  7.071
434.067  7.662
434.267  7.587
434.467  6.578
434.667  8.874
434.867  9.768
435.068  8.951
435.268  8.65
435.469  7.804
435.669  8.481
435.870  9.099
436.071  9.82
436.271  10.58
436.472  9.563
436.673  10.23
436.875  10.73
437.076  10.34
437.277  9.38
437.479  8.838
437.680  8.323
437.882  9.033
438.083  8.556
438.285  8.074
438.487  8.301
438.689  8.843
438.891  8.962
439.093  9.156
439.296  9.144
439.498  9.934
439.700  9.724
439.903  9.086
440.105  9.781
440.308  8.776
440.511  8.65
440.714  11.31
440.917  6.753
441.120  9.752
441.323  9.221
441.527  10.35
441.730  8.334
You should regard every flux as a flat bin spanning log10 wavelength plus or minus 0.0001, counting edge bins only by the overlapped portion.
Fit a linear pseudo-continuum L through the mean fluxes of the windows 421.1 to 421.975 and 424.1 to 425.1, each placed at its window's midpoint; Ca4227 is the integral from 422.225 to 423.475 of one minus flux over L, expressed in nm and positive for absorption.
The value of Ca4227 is 0.15 nm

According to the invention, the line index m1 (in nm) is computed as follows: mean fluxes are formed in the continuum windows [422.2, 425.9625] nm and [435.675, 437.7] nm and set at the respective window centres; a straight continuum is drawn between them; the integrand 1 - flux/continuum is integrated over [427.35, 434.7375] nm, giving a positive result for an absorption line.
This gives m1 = 0.96 nm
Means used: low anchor 8.27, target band 7.87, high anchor 9.69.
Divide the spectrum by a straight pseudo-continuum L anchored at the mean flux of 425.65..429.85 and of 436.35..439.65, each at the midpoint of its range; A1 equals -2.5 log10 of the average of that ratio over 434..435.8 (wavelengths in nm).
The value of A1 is 0.08 mag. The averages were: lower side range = 8.19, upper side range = 9.23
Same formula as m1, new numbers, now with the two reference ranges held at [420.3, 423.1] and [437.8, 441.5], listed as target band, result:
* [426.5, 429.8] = 0.110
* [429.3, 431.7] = 0.460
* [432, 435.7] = 0.189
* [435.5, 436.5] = -0.055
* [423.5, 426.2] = -0.081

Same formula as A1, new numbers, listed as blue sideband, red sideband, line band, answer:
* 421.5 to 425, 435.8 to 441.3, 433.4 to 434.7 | 0.21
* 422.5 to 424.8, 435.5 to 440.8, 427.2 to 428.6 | 0.00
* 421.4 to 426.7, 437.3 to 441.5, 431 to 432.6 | 0.07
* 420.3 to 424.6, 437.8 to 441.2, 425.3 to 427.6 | 0.03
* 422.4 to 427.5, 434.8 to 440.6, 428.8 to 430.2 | 0.11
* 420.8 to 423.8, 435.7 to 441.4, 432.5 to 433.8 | 0.05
